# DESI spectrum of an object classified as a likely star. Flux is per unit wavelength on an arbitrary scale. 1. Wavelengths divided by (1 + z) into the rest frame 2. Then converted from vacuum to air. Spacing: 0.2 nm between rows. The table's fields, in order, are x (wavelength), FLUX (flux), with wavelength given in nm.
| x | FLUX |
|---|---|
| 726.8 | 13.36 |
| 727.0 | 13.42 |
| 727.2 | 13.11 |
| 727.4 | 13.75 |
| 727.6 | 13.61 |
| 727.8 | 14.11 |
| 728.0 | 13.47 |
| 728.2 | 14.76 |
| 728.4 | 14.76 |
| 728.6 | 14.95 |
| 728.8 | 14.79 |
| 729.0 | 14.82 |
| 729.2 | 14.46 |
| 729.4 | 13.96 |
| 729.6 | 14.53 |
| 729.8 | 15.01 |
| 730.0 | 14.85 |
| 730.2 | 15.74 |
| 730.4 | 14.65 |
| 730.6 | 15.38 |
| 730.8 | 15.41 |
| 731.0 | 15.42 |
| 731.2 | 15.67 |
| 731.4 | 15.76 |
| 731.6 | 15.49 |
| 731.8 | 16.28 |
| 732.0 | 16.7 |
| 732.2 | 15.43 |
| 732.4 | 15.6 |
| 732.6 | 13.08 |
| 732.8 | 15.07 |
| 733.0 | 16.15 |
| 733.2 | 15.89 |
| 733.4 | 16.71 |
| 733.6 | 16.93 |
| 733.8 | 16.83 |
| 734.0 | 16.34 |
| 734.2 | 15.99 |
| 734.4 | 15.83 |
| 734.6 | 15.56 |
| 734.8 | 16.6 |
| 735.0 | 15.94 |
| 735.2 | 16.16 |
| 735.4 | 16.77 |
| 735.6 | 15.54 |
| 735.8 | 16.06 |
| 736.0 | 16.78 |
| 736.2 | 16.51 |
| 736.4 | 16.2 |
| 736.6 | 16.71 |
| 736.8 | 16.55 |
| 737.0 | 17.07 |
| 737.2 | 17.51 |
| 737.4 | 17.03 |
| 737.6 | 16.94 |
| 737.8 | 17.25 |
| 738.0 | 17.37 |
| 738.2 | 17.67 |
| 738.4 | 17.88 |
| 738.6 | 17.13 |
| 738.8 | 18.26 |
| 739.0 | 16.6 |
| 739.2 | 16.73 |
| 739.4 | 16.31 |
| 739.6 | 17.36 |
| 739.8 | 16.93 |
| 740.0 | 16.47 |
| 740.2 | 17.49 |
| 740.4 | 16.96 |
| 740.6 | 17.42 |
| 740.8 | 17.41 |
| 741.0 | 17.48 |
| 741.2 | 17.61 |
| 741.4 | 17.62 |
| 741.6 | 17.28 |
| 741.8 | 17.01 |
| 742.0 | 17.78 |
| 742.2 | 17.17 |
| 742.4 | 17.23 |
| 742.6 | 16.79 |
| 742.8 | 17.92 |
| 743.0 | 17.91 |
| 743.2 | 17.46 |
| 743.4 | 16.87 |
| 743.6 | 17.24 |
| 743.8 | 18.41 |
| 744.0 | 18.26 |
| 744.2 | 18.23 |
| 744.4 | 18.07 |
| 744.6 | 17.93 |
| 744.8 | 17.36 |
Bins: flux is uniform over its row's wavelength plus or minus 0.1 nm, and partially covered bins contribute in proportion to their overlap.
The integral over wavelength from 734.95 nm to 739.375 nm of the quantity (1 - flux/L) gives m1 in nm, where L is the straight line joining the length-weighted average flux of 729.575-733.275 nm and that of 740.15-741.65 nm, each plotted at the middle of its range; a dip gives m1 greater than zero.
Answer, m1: -0.06 nm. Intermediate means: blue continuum 15.4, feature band 16.8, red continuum 17.4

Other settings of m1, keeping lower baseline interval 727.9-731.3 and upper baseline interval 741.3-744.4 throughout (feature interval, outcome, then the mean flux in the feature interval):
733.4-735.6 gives -0.059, 16.3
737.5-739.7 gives -0.070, 17.2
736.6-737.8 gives -0.044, 17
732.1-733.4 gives 0.016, 15.3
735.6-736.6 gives -0.009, 16.3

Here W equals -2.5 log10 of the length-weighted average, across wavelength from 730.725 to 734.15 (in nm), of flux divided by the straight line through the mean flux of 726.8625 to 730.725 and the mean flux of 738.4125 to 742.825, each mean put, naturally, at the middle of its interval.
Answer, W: -0.04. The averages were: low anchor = 14.4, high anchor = 17.2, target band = 15.8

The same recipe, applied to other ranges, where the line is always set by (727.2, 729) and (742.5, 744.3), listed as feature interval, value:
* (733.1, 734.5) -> -0.06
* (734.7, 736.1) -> -0.03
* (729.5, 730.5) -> -0.02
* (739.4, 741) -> -0.01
